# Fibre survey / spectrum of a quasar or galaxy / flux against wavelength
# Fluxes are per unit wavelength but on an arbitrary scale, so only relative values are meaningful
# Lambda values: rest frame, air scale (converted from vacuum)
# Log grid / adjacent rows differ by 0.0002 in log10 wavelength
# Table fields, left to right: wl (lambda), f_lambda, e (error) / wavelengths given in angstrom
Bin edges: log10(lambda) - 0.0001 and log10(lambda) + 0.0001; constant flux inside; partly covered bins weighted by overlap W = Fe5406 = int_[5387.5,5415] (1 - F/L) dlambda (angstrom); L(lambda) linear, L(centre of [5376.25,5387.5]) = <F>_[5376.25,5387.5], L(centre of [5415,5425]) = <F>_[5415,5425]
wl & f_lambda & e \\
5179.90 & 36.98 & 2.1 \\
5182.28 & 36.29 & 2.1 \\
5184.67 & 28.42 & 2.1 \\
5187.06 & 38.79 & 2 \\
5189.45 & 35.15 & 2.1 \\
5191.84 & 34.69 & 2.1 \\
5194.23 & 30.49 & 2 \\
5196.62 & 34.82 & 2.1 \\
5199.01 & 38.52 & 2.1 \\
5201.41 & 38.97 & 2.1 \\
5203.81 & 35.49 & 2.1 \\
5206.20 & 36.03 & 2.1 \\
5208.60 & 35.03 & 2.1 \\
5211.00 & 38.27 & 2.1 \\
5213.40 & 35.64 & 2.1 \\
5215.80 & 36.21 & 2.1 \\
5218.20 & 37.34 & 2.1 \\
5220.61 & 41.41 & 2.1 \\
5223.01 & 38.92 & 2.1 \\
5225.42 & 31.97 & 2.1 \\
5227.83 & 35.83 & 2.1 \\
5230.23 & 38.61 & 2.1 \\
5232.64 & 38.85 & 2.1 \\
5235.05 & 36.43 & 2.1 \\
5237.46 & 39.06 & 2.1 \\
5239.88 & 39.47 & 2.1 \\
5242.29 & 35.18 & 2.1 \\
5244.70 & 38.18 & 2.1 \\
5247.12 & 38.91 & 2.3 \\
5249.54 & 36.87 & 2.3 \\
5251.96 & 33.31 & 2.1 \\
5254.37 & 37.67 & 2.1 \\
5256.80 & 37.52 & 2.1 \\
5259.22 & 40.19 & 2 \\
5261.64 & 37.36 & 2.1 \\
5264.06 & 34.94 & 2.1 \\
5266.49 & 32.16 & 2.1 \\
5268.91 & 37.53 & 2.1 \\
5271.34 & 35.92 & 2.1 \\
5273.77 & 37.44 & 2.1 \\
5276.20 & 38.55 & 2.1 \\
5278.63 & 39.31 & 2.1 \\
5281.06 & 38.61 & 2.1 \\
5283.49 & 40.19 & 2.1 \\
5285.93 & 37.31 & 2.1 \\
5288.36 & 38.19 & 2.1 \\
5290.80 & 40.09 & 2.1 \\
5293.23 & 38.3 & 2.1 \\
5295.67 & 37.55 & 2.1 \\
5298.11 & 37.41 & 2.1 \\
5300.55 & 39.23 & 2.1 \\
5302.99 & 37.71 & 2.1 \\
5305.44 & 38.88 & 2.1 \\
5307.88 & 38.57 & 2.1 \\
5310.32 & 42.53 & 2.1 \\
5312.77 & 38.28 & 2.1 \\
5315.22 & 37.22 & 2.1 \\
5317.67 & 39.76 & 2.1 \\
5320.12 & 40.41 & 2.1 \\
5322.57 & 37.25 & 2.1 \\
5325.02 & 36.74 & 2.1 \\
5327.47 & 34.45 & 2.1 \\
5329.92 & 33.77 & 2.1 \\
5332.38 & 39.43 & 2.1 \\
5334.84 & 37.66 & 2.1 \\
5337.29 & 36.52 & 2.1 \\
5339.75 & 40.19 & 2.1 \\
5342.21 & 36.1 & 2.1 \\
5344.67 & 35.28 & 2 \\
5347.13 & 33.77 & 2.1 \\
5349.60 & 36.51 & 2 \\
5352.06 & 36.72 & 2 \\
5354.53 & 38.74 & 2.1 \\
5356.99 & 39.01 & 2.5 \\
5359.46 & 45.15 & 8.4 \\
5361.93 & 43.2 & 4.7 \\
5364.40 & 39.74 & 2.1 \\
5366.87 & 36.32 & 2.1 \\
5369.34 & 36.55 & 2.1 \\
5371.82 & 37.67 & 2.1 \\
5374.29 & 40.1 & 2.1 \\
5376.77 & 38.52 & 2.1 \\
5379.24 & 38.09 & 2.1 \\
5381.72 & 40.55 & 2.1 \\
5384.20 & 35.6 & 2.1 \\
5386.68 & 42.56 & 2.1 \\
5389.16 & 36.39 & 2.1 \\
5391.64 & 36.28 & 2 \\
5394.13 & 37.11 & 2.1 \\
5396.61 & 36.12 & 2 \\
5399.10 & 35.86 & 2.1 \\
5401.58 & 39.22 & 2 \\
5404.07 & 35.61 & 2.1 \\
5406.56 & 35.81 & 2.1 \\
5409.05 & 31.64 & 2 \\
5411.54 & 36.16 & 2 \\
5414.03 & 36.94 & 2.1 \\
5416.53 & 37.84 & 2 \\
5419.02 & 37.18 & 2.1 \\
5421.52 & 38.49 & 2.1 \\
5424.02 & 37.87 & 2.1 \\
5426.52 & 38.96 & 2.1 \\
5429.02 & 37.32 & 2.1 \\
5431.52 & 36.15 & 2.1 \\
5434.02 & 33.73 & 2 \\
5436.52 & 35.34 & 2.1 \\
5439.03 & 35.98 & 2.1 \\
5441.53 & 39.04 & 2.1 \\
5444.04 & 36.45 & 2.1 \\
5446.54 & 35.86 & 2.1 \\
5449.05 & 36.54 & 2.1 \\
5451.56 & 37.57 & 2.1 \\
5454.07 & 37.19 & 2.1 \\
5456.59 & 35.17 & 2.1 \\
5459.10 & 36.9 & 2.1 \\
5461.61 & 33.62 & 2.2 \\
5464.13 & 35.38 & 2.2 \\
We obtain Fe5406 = 1.6 angstrom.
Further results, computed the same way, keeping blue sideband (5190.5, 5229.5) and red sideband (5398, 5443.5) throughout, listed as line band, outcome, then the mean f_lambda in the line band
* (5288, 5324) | -2.3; 38.8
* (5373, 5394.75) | -1.1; 38.4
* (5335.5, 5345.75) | -0.2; 37.1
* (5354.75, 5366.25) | -1.5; 41.2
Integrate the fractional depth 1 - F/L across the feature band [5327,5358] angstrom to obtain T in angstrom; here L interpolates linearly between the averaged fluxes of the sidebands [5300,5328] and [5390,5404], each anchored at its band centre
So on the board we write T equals 0.9 angstrom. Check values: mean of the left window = 38.5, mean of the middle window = 36.8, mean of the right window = 36.8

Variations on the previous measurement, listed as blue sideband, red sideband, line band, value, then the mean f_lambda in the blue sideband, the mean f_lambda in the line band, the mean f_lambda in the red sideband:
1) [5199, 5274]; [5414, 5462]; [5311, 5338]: -0.5 angstrom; 37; 37.5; 36.8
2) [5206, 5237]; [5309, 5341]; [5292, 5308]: -0.2 angstrom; 37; 38.2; 38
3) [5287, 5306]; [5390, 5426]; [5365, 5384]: -0.5 angstrom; 38.4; 38.2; 36.6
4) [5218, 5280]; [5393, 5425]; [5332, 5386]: -2.2 angstrom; 37.3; 38.3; 36.6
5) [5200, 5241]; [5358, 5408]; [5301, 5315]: -0.5 angstrom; 37.3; 39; 38.3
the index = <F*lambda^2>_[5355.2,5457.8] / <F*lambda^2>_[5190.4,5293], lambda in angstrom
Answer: 1.07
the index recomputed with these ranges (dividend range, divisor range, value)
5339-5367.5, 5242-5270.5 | 1.09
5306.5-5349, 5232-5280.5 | 1.03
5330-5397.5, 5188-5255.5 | 1.09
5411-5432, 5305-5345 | 1.03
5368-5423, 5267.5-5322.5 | 1.00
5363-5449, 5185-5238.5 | 1.09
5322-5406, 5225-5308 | 1.04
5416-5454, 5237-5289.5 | 1.05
